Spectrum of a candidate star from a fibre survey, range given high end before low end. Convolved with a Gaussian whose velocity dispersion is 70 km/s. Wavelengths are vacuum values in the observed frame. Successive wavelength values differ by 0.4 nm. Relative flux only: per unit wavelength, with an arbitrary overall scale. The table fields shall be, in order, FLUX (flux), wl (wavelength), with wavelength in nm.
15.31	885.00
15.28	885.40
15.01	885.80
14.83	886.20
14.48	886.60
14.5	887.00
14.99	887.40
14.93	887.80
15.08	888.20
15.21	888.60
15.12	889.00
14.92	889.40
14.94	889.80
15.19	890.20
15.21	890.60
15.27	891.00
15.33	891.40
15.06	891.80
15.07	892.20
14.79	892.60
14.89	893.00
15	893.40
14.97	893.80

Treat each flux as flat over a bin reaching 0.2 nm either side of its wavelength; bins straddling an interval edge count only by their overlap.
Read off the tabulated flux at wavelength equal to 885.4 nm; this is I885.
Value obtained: 15.28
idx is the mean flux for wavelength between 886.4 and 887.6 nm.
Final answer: 14.7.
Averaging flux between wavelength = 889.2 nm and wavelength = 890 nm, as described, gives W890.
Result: 14.9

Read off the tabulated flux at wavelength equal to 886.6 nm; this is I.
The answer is 14.48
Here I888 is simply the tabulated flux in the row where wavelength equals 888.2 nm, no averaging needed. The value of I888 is 15.08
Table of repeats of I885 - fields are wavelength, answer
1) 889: 15.12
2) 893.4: 15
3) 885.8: 15.01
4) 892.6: 14.79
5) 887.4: 14.99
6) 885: 15.31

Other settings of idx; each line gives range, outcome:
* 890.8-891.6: 15.3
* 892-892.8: 14.9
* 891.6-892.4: 15.1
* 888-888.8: 15.1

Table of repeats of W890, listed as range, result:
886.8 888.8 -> 14.9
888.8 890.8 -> 15.1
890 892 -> 15.2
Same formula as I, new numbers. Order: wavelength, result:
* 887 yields 14.5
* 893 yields 14.89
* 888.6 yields 15.21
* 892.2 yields 15.07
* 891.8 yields 15.06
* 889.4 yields 14.92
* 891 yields 15.27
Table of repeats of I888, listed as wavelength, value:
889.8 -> 14.94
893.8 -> 14.97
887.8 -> 14.93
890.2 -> 15.19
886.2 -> 14.83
